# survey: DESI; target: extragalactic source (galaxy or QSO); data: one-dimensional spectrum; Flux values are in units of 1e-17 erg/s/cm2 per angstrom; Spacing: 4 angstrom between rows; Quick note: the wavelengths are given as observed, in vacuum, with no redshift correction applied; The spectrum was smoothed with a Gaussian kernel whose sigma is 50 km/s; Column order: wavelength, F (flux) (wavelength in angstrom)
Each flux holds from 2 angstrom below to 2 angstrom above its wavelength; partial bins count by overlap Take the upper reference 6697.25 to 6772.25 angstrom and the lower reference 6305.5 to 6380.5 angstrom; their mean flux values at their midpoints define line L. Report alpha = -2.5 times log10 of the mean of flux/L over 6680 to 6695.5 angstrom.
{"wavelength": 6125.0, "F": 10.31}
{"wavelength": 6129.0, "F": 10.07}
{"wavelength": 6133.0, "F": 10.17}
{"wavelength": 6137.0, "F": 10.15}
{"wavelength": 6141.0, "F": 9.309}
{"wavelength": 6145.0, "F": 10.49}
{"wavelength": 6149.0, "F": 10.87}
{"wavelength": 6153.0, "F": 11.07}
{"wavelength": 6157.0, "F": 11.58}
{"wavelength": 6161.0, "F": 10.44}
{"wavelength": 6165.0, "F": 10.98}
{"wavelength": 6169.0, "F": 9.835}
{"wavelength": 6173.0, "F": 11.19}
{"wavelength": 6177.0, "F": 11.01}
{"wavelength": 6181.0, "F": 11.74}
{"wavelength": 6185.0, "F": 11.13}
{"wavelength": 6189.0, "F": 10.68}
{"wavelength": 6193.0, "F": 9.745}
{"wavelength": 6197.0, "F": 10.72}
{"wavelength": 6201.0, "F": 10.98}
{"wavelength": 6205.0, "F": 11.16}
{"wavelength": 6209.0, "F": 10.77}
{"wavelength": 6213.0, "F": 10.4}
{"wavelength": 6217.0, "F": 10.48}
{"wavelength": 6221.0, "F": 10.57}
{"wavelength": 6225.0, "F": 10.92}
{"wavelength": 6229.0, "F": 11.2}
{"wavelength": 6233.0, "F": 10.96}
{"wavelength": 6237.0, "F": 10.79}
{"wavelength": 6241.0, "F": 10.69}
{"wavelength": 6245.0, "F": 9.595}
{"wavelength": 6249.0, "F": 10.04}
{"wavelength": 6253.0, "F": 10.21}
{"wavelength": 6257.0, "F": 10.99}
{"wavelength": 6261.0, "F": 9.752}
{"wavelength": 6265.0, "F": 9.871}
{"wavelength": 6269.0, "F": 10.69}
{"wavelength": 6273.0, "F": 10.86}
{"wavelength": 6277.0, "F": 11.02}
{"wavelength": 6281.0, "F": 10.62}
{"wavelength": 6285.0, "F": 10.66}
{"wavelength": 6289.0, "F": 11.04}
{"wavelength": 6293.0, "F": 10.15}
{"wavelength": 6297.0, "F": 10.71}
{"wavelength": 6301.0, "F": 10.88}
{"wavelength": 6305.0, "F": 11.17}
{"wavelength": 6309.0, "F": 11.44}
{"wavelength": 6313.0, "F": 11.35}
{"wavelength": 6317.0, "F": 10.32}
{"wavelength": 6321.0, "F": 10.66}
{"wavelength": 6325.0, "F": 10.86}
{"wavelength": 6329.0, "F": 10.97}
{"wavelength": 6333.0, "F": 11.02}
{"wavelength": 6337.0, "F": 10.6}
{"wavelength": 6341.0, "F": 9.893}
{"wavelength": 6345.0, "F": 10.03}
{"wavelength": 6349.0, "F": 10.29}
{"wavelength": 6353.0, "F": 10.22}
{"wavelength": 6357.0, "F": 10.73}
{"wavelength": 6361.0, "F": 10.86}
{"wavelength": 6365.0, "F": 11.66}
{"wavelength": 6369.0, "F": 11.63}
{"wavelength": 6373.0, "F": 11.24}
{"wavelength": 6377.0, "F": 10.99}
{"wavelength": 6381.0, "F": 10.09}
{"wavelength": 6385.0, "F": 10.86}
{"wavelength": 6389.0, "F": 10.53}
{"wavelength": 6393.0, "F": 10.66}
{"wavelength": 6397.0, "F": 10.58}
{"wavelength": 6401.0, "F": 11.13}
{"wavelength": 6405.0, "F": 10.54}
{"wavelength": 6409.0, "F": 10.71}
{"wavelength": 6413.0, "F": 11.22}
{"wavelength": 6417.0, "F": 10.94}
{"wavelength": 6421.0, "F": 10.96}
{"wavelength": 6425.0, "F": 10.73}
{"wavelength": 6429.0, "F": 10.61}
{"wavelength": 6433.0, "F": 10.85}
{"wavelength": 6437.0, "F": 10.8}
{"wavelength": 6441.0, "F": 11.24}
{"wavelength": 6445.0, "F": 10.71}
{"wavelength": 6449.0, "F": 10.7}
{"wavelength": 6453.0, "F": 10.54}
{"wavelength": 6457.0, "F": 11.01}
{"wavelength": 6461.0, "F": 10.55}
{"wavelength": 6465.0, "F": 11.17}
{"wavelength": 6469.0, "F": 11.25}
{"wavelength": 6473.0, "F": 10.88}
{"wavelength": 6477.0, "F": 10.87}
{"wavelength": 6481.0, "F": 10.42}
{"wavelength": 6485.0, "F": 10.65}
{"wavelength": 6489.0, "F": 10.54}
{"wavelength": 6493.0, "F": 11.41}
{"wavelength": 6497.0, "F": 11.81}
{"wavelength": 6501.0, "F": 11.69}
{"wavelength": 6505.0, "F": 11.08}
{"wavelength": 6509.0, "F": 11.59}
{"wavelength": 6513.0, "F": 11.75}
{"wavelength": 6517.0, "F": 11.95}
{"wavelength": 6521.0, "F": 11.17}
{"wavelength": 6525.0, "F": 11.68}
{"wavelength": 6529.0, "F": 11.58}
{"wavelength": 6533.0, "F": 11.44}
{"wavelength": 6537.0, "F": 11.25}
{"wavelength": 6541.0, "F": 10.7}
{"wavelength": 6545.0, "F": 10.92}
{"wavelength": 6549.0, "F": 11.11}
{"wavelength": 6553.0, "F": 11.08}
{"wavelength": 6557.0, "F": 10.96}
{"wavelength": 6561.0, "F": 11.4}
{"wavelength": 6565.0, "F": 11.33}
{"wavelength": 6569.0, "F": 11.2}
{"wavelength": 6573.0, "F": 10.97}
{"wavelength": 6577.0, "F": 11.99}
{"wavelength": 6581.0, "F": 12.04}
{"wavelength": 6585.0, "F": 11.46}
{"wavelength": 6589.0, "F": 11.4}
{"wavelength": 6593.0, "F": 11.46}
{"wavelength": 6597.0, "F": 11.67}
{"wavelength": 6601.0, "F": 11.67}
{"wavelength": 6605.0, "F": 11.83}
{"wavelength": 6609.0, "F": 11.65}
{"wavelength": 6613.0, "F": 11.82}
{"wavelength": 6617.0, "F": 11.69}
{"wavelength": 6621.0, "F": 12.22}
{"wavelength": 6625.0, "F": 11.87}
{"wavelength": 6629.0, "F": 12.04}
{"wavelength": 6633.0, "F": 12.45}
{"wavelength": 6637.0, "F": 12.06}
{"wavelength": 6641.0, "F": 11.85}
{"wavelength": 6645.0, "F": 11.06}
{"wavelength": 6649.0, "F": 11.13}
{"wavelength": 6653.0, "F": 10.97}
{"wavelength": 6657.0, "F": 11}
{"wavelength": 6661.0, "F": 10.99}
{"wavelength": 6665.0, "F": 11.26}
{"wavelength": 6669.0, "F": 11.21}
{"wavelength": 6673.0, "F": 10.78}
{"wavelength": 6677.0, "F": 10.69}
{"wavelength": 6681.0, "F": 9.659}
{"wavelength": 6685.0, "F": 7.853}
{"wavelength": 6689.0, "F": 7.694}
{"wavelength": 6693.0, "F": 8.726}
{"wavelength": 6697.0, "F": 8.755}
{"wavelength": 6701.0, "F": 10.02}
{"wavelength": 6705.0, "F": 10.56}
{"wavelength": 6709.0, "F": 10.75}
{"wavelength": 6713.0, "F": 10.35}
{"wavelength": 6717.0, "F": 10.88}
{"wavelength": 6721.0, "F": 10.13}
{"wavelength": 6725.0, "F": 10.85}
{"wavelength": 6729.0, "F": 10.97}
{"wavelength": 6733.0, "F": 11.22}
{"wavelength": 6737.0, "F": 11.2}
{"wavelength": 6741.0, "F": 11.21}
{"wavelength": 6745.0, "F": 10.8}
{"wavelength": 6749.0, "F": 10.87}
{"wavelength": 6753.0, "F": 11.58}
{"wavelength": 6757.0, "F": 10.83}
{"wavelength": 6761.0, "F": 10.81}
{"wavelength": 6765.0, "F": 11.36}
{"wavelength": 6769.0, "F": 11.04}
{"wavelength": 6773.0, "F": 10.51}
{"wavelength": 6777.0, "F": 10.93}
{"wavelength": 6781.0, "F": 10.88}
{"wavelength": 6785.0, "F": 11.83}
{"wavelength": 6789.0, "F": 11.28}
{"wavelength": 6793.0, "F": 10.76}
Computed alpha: 0.27 mag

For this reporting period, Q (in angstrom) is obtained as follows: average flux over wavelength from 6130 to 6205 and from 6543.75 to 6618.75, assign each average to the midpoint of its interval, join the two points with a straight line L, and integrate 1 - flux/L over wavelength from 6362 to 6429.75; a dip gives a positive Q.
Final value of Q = 1.3 angstrom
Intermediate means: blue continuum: 10.7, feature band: 10.9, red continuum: 11.5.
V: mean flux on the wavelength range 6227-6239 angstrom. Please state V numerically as 11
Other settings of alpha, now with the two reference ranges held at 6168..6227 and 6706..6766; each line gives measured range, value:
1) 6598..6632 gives -0.09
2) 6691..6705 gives 0.16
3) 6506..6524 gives -0.07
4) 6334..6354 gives 0.06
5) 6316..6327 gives 0.02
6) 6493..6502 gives -0.08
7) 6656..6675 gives -0.02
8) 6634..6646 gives -0.09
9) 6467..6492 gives 0.00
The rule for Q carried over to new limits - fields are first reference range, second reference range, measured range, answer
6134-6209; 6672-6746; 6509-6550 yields -4.10 angstrom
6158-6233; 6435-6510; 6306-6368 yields 0.81 angstrom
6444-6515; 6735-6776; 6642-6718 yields 5.40 angstrom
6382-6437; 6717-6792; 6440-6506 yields -0.87 angstrom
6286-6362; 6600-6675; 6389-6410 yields 0.37 angstrom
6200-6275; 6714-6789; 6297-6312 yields -0.69 angstrom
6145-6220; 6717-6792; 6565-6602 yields -1.94 angstrom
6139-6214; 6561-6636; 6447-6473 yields 1.19 angstrom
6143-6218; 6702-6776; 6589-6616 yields -2.00 angstrom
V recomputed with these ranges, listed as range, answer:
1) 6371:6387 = 10.8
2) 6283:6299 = 10.6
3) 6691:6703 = 9.17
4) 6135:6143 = 9.73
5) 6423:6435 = 10.7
